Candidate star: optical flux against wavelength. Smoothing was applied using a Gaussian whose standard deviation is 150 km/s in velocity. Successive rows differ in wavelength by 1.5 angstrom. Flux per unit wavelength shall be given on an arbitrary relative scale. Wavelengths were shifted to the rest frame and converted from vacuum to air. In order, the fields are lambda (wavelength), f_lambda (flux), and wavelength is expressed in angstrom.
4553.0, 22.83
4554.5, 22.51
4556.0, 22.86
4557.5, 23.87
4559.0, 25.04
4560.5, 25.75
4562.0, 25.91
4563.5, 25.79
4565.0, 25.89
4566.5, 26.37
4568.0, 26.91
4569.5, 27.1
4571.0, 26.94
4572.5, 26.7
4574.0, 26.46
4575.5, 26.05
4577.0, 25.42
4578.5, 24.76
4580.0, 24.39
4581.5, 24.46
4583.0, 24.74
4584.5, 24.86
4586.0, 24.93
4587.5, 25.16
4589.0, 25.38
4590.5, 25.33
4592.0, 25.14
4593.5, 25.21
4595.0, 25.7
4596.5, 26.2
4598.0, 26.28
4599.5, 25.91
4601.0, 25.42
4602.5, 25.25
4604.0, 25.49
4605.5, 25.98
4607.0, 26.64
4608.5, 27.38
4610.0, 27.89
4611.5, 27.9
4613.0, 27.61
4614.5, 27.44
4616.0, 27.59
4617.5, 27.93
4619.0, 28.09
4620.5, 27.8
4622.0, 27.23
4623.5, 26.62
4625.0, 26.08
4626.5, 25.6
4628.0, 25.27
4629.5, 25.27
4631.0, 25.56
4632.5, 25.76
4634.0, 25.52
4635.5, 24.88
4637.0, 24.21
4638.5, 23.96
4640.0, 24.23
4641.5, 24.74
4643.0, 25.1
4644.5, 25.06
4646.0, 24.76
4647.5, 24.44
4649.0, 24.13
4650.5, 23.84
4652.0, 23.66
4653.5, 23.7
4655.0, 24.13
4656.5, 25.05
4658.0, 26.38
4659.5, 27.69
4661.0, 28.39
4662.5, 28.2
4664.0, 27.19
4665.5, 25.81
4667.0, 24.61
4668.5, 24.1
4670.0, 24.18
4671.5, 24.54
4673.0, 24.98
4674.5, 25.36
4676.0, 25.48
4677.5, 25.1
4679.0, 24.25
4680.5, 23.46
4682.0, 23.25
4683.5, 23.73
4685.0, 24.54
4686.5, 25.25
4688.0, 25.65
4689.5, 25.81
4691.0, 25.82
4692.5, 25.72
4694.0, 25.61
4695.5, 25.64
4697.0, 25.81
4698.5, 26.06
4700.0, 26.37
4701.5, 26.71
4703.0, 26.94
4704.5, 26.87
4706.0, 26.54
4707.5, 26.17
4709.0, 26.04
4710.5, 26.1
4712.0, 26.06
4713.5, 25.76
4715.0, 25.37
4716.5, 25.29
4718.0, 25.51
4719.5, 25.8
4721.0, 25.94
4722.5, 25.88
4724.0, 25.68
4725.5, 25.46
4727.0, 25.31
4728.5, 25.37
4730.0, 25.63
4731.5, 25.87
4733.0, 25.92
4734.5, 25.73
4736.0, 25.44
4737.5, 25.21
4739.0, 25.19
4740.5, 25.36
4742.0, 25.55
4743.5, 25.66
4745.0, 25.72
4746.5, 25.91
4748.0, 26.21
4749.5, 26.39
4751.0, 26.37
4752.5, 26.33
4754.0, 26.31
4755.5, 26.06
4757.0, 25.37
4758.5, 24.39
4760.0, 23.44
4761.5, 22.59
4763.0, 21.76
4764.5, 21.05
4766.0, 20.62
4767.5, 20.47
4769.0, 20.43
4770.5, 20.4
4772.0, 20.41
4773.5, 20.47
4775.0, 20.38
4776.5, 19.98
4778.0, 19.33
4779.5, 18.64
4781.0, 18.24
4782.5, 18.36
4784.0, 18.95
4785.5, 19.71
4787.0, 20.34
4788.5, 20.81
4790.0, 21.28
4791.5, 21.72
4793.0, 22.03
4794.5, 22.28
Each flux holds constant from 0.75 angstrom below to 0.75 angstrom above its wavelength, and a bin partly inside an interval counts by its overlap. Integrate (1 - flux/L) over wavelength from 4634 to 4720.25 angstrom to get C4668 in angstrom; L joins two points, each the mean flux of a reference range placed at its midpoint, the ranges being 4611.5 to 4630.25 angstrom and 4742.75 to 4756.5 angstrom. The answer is 4.0 angstrom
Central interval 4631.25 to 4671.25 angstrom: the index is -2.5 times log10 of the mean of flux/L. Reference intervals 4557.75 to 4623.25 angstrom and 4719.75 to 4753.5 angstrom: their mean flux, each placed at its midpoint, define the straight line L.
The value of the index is 0.04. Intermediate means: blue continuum 26.1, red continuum 25.7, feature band 25.1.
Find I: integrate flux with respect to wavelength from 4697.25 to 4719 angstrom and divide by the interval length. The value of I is 26.1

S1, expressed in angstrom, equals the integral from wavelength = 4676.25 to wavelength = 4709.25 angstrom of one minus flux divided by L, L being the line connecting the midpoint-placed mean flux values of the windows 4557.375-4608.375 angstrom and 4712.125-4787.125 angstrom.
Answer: -1.56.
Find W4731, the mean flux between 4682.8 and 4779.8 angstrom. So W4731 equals 24.7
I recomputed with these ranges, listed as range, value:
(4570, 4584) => 25.6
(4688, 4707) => 26.1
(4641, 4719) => 25.4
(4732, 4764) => 25.3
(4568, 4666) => 25.8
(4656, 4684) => 25.4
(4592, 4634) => 26.4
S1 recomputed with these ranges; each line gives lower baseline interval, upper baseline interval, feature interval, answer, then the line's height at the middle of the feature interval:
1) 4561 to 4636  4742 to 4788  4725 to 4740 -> -1.56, 23.1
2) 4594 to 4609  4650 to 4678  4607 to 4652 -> -0.29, 25.7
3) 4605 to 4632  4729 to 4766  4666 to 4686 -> 1.24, 26.1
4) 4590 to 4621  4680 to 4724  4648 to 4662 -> 0.45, 26.1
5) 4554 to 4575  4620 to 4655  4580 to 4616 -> -0.80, 25.4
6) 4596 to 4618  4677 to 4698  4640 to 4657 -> 0.94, 25.8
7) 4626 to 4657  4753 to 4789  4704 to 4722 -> -2.50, 22.8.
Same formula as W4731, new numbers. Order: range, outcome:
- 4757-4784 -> 20.7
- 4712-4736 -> 25.6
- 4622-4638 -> 25.5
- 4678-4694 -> 24.8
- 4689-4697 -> 25.7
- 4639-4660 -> 24.7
